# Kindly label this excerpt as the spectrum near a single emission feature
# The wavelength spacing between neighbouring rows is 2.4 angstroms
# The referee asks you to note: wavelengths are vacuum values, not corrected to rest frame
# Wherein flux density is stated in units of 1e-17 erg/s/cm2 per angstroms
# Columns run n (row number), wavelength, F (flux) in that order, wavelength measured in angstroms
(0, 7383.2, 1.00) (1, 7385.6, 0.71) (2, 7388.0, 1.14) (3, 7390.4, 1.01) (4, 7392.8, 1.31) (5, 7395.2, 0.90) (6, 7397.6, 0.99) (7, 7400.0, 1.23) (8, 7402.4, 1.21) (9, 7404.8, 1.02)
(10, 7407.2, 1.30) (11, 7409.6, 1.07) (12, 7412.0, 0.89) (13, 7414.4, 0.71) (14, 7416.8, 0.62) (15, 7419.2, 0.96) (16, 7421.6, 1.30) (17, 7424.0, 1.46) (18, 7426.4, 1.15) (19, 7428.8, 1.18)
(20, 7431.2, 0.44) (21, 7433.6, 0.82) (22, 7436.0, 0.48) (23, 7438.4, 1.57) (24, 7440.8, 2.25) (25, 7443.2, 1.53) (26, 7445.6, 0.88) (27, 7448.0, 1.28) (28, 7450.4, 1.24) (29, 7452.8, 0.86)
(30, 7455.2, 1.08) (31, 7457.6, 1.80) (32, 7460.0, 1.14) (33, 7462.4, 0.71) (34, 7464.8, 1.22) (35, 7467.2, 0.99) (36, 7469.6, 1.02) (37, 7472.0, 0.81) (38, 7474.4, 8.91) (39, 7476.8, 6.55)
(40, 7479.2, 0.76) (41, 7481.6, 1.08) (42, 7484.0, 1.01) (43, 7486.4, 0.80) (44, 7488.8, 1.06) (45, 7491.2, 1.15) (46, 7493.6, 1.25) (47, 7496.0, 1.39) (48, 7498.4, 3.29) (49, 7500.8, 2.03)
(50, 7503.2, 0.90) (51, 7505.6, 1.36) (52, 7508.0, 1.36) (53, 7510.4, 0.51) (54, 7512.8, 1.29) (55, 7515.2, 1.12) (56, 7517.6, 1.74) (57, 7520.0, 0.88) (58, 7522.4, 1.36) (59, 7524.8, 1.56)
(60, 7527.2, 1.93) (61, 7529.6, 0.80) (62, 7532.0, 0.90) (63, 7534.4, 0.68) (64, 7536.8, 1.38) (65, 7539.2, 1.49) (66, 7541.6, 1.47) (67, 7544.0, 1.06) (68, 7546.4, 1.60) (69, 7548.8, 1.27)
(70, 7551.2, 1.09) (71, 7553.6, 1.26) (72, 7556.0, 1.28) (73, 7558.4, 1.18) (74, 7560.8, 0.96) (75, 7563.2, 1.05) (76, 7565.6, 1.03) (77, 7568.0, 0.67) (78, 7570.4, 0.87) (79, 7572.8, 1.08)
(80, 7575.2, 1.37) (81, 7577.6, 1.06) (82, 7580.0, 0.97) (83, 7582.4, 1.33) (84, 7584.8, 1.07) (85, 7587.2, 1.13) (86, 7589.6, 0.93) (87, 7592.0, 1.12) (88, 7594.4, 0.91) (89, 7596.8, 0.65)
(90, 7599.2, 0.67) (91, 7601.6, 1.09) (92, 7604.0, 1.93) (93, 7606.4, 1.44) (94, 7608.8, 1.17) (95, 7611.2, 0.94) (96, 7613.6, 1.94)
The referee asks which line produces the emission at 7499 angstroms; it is [N II]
